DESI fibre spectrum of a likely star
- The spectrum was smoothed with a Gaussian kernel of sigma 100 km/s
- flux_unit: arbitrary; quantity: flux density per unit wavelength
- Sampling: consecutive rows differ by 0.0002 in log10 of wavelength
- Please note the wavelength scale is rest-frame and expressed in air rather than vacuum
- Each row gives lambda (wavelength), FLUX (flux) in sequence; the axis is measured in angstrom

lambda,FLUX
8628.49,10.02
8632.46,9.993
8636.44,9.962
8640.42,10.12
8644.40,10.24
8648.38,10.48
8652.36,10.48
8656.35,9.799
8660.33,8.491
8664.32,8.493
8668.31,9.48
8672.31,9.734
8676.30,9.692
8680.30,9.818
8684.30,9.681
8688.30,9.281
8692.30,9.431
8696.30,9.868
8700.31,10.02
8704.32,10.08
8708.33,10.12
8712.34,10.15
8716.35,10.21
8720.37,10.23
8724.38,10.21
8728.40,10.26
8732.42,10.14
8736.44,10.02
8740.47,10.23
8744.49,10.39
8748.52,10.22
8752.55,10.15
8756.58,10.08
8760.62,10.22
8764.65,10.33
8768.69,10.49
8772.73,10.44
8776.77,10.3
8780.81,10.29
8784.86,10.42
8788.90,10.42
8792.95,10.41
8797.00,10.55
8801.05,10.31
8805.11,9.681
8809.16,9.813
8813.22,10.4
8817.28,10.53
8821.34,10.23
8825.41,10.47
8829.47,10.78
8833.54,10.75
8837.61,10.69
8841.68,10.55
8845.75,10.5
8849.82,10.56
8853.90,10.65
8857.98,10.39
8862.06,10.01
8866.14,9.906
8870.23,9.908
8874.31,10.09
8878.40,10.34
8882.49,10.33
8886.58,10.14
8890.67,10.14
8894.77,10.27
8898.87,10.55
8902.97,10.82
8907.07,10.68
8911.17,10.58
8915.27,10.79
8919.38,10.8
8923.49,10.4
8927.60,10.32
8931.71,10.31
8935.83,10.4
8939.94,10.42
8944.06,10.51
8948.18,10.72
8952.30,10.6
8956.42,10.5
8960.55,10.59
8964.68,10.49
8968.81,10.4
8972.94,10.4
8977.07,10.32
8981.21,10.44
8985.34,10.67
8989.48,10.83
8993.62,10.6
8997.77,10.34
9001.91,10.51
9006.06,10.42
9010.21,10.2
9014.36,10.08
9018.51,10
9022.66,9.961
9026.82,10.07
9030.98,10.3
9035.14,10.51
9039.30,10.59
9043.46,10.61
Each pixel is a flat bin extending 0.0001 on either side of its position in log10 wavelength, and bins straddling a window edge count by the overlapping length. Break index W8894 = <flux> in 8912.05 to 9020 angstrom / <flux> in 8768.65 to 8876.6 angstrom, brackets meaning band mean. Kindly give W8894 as 1.01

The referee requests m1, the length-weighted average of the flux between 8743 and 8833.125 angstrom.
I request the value 10.3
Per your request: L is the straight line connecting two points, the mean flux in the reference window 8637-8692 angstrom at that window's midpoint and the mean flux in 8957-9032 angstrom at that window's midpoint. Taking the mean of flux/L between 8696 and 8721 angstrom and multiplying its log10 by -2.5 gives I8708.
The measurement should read -0.04 mag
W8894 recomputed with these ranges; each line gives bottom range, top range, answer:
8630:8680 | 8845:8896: 1.05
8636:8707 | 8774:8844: 1.07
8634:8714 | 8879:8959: 1.07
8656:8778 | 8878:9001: 1.06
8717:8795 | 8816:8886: 1.01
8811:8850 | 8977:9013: 0.99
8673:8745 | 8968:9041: 1.04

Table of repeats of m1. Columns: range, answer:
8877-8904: 10.4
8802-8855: 10.4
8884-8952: 10.5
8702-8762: 10.2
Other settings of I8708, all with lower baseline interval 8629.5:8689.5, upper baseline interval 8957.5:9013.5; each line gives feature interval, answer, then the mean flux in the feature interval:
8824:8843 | -0.056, 10.7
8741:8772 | -0.035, 10.3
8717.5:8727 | -0.038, 10.2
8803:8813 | 0.022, 9.87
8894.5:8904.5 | -0.032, 10.6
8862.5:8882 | 0.014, 10.1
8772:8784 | -0.037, 10.3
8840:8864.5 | -0.028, 10.4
